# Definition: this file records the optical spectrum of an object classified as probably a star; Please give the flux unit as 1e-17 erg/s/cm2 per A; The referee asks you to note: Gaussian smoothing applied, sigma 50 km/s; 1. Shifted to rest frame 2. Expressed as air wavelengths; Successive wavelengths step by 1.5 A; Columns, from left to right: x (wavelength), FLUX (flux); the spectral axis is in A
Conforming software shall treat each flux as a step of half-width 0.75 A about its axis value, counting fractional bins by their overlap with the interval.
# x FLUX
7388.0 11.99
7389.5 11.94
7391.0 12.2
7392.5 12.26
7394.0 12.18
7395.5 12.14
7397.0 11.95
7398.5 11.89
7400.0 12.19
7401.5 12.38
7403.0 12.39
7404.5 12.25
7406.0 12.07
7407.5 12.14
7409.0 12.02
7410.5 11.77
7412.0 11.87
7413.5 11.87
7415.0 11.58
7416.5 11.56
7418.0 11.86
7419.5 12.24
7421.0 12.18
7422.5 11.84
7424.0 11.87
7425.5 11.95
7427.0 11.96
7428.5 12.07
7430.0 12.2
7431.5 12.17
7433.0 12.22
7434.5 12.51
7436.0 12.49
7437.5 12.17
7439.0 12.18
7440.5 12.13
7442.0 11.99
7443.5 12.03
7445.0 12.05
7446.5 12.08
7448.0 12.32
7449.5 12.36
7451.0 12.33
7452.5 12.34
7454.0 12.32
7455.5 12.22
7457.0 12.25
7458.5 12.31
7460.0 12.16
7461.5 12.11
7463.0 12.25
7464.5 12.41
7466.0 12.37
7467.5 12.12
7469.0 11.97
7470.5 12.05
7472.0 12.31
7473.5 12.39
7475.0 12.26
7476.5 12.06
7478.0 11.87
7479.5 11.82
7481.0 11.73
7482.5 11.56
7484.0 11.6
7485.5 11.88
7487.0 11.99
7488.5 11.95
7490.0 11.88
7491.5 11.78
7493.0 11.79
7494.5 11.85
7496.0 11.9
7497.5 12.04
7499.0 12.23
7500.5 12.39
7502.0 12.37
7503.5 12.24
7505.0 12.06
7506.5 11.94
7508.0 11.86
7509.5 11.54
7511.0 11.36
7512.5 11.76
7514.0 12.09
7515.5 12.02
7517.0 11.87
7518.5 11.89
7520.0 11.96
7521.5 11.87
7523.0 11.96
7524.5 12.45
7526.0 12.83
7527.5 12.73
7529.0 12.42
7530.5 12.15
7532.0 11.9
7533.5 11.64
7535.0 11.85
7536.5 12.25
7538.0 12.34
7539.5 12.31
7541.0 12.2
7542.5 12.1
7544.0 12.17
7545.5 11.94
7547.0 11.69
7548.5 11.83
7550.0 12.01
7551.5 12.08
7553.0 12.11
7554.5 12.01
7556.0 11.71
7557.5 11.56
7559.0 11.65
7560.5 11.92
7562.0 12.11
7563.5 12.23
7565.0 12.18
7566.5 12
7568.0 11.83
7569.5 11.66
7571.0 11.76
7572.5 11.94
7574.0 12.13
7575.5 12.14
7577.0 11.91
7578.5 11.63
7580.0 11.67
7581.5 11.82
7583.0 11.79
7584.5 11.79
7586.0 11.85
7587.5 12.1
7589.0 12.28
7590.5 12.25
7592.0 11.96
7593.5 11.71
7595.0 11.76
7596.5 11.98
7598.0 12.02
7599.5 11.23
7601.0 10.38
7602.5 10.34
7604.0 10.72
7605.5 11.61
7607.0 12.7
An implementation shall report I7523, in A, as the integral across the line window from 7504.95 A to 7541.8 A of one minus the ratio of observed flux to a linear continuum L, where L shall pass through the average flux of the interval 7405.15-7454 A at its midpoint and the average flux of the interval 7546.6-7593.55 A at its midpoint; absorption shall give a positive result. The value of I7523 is -0.24 A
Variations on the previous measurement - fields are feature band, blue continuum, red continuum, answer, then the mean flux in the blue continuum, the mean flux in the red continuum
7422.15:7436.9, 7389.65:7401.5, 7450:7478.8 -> 0.0 A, 12.1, 12.2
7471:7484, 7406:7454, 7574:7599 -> 0.1 A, 12.1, 11.9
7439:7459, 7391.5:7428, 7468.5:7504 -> -0.3 A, 12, 12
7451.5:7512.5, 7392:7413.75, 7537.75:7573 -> 0.0 A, 12.1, 12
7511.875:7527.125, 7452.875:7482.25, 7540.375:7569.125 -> -0.1 A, 12.1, 12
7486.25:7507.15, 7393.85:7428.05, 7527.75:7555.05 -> 0.0 A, 12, 12.1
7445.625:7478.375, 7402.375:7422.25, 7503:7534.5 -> -0.6 A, 12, 12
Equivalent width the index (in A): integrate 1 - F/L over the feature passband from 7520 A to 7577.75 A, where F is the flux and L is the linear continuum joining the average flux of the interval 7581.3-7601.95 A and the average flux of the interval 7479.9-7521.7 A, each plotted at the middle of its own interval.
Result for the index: -1.0 A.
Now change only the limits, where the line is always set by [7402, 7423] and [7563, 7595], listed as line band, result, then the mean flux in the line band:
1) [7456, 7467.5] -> -0.3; 12.3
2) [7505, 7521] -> 0.1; 11.8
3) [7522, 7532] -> -0.4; 12.4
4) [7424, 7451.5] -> -0.4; 12.2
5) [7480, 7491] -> 0.1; 11.8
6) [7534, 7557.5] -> -0.2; 12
